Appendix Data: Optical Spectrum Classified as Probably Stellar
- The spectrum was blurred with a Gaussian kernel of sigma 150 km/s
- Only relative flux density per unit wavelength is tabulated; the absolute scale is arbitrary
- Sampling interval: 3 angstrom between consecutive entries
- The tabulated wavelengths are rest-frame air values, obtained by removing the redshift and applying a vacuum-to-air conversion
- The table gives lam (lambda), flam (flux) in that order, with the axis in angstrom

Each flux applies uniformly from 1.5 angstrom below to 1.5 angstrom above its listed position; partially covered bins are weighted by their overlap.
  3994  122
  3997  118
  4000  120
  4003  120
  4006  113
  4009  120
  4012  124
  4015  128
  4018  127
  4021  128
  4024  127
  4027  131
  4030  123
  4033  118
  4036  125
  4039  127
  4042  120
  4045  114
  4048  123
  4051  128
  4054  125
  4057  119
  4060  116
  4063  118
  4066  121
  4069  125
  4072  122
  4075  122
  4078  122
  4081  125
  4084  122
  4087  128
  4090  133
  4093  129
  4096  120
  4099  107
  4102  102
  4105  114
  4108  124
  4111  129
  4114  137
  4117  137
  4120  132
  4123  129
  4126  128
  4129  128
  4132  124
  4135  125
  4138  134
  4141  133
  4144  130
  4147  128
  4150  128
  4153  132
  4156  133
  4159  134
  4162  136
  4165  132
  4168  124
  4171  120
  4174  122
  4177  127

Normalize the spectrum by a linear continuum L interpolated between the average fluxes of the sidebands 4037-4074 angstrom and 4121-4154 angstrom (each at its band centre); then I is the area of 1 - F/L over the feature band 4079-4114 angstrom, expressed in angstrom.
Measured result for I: 0.95 angstrom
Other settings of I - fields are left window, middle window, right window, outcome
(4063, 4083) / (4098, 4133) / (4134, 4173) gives 0.5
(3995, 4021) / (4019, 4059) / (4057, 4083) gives -0.7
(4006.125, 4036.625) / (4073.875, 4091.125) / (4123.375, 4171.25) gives 0.2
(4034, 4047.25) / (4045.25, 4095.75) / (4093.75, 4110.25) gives -2.2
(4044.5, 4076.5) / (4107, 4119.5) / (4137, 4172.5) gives -0.6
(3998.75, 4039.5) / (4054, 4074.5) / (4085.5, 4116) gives 0.4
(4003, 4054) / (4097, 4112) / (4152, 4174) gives 1.4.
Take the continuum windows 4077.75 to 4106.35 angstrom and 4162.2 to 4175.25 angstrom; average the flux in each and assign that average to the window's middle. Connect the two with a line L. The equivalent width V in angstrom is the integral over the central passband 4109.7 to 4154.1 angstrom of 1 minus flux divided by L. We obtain -2.6 angstrom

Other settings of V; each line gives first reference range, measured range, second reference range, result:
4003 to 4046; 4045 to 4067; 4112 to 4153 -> 0.8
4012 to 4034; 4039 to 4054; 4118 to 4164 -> 0.6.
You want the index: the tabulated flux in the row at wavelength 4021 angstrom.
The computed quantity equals 128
